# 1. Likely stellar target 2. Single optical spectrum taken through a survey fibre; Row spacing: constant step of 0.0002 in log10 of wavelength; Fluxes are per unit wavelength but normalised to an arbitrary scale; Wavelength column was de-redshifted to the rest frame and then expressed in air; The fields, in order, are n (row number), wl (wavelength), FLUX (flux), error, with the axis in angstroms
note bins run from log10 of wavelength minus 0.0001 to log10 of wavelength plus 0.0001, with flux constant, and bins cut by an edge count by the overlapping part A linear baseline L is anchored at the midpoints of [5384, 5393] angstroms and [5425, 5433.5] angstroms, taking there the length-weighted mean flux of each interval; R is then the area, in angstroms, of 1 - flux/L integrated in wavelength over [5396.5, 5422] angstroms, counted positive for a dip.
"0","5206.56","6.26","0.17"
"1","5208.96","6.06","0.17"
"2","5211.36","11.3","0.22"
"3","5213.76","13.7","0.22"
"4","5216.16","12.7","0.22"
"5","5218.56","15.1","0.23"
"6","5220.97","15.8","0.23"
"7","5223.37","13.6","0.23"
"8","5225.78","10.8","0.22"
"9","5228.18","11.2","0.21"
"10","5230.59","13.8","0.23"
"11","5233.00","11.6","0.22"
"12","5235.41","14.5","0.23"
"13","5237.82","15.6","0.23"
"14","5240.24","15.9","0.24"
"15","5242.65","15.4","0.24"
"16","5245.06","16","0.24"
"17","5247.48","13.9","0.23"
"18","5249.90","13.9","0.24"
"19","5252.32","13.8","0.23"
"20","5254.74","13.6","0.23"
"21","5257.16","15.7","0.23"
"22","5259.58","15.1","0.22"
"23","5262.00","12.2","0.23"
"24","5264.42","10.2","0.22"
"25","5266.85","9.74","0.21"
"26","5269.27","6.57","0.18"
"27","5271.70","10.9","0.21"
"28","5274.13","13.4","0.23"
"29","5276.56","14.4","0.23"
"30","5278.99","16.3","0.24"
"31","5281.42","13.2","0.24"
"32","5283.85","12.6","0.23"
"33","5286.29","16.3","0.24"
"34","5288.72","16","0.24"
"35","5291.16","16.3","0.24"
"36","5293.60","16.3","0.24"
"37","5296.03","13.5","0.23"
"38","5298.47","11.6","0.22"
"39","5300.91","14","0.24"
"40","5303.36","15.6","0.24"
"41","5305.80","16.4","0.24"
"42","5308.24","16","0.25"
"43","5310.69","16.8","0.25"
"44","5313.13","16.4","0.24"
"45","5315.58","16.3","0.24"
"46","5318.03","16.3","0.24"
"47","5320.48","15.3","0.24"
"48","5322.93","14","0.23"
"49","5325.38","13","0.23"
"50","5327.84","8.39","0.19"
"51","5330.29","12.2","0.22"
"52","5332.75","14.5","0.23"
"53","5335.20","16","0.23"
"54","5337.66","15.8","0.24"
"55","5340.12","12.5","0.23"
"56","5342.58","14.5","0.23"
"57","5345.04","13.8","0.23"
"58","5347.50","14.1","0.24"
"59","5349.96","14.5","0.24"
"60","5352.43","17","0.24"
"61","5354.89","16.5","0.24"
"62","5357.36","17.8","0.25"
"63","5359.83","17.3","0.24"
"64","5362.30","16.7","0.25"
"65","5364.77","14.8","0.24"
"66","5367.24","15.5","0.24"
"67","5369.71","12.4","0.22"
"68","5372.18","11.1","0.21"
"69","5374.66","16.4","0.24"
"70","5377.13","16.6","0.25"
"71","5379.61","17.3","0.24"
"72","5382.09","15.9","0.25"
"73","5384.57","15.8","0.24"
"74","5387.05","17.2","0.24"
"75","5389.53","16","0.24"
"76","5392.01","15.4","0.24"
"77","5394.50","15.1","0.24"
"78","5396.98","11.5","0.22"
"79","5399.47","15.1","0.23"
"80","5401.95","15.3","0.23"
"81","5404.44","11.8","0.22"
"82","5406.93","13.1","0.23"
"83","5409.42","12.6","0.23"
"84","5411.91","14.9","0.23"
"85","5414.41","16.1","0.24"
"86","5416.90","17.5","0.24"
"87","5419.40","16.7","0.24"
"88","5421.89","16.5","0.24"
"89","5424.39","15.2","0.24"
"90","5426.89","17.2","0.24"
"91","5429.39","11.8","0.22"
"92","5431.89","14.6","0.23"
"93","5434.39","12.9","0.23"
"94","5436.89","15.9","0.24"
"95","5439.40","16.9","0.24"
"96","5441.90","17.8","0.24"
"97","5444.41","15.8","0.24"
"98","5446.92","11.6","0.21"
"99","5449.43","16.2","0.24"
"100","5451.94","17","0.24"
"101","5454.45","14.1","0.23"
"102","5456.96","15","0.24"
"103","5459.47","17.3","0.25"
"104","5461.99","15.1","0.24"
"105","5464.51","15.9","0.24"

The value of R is 1.0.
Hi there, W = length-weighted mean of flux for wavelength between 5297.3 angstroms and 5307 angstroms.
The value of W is 14.4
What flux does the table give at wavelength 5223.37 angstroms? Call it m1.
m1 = 13.6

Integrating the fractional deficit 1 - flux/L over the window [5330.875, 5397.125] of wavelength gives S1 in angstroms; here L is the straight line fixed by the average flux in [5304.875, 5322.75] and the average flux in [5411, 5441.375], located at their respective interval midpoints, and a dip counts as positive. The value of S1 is 2.4 angstroms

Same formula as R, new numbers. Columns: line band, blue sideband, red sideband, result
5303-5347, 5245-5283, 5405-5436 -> -2.99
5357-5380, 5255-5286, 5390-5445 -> -1.98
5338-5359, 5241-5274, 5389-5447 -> -1.64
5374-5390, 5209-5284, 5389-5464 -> -2.05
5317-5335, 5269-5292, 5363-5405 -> 1.05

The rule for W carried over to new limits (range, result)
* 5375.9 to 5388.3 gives 16.6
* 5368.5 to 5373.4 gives 11.8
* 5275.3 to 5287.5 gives 14.6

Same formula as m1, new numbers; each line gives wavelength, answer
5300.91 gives 14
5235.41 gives 14.5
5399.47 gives 15.1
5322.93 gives 14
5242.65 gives 15.4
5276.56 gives 14.4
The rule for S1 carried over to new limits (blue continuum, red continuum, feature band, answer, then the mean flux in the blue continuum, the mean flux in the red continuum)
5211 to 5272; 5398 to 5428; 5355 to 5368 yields -1.7 angstroms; 13.2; 15.1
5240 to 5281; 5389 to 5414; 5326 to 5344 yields 0.4 angstroms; 13.3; 14.1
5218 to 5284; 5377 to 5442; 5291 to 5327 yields -2.6 angstroms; 13.4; 15.2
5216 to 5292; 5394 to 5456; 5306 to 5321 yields -2.3 angstroms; 13.6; 14.9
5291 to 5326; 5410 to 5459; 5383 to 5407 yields 1.0 angstroms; 15.2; 15.4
